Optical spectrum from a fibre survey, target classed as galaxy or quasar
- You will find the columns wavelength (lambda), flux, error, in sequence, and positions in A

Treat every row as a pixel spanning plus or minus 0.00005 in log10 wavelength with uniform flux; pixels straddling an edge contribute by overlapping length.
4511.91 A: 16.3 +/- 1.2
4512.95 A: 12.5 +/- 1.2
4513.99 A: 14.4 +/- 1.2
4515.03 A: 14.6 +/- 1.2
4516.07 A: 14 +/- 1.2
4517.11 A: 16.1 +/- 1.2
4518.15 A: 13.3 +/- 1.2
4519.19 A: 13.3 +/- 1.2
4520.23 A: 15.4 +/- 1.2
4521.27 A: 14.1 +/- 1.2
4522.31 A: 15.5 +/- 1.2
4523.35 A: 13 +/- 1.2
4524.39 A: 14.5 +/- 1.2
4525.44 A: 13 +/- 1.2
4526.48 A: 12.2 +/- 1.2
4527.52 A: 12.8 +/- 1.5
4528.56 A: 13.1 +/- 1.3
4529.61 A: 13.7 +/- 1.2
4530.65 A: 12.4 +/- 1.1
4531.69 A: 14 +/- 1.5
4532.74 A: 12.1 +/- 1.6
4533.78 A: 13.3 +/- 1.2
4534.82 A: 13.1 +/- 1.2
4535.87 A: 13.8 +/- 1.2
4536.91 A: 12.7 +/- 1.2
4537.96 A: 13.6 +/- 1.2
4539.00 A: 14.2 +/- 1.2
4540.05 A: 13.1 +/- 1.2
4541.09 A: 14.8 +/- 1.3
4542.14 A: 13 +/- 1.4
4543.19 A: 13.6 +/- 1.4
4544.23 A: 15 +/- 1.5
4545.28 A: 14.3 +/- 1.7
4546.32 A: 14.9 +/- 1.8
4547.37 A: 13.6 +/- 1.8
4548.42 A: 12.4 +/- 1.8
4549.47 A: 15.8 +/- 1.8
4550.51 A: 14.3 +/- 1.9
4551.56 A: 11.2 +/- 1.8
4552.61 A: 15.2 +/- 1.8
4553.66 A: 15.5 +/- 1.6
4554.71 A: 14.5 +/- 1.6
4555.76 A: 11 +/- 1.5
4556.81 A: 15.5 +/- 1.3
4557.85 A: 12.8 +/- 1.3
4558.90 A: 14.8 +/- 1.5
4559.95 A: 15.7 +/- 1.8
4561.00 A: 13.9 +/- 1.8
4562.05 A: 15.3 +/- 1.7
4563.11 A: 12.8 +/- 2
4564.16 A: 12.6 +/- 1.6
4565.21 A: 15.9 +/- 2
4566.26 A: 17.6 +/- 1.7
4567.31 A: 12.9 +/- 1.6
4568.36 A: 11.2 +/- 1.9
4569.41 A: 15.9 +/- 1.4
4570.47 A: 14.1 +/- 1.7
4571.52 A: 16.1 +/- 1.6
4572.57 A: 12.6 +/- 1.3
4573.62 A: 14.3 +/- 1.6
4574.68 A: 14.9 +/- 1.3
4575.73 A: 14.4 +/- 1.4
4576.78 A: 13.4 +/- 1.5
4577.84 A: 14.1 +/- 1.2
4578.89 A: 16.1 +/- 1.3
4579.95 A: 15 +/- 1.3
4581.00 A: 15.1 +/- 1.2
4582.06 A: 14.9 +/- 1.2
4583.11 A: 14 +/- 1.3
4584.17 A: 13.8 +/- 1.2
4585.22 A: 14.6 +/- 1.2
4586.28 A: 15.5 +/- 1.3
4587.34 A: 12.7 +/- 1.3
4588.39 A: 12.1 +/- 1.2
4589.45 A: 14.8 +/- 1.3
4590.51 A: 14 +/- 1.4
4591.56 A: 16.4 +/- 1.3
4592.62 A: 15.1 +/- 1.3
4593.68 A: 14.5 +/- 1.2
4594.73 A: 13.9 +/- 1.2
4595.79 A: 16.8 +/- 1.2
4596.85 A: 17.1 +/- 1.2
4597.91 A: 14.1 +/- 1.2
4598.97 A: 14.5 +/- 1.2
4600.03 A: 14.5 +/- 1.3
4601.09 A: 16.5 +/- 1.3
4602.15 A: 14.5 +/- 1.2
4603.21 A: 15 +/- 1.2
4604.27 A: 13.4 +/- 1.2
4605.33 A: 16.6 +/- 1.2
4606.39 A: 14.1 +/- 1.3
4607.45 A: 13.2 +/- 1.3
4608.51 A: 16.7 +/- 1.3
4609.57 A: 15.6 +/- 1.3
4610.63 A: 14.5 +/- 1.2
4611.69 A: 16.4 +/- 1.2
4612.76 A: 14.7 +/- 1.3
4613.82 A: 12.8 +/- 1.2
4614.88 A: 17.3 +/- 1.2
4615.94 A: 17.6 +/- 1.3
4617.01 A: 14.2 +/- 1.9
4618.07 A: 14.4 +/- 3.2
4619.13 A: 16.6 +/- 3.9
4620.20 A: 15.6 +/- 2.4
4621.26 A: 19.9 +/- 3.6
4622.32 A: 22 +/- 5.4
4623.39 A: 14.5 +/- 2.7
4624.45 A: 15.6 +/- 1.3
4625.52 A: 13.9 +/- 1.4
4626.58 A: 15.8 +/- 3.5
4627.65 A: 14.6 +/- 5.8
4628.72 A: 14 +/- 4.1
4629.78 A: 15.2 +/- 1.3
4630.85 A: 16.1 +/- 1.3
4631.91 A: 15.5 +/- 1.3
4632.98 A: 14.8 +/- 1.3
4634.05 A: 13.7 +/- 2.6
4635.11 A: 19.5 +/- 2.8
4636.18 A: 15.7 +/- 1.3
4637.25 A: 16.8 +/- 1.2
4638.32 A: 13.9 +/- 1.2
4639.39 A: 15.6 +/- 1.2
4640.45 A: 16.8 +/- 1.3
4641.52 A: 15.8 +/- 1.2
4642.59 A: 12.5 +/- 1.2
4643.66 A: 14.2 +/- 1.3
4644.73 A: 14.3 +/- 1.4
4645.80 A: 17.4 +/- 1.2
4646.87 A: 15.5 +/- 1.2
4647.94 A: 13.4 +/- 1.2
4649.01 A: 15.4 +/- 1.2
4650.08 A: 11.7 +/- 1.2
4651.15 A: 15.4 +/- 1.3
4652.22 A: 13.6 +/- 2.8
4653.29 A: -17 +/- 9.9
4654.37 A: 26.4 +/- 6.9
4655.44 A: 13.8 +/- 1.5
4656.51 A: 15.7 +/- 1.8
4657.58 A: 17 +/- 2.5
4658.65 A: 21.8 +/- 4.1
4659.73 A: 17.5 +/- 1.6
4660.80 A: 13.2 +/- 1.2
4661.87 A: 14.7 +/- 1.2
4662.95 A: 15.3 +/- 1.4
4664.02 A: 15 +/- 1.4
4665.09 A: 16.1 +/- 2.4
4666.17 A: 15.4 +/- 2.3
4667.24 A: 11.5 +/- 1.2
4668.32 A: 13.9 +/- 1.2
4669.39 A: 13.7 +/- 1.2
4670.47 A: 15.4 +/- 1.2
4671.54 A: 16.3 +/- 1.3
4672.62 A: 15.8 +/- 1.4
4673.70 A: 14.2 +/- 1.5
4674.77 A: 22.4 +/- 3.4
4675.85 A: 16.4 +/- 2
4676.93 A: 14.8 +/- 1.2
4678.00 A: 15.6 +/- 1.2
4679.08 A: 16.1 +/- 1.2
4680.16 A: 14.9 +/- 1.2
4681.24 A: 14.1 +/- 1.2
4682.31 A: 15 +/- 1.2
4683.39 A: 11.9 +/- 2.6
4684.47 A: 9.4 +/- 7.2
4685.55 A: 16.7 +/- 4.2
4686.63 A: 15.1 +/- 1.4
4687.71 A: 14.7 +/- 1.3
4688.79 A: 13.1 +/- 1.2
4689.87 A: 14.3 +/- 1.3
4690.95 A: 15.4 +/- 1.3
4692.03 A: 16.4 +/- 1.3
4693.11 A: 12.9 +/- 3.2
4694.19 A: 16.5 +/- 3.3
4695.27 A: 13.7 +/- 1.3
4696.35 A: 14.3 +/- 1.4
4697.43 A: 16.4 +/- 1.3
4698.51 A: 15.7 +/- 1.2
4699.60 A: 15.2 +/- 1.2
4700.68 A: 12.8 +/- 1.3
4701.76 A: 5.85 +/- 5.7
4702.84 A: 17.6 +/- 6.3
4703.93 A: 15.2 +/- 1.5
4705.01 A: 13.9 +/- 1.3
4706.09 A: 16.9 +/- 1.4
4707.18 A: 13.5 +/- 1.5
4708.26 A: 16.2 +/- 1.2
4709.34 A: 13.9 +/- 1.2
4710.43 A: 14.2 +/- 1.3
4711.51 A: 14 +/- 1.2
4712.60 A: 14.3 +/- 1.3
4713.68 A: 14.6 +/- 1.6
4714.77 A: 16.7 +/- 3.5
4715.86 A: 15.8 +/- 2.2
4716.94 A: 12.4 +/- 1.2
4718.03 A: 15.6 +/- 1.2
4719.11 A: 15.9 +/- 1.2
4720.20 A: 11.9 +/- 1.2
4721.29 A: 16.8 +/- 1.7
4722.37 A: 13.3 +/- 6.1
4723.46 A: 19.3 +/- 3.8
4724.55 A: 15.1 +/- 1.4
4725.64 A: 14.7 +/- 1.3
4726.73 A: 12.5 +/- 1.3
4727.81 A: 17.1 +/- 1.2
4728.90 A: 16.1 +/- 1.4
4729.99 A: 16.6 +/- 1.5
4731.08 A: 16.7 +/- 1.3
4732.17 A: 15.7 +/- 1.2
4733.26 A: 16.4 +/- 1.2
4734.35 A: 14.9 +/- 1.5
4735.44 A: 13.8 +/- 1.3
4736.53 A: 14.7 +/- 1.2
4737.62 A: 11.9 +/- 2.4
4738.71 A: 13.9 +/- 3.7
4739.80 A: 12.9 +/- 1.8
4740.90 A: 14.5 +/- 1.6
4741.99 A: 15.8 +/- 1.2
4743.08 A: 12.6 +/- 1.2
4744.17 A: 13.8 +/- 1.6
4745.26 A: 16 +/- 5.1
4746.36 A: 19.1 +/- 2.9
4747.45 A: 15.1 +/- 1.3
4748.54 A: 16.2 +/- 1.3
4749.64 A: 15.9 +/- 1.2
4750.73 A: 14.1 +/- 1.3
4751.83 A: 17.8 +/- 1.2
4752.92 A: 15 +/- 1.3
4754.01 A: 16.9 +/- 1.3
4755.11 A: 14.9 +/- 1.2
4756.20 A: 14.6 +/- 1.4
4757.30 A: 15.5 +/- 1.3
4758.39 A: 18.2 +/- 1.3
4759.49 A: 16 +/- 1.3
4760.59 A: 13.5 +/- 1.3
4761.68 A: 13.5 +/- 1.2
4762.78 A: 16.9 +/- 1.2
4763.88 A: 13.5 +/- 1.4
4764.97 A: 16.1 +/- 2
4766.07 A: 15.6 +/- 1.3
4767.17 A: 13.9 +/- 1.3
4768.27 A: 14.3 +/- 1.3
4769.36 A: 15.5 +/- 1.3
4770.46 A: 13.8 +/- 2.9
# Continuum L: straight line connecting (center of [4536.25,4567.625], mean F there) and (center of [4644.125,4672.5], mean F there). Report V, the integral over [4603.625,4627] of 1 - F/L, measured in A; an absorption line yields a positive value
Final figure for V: -2.39 A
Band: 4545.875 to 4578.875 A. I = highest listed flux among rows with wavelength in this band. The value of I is 17.6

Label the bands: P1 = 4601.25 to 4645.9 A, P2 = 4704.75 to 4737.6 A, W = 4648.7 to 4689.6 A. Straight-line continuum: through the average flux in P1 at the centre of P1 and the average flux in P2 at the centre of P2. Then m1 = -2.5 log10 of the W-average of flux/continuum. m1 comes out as 0.06 mag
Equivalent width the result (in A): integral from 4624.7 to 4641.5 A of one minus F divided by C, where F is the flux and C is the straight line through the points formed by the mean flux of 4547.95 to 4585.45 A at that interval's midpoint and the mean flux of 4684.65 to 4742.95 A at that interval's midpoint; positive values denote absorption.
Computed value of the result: -1.13 A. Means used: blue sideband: 14.3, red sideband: 14.8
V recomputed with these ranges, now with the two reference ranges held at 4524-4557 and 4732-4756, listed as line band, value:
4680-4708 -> 0.8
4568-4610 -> -2.1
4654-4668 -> -1.7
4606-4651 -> -3.8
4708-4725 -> -0.1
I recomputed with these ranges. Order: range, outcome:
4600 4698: 26.4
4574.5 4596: 16.8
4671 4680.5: 22.4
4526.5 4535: 14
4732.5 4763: 19.1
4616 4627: 22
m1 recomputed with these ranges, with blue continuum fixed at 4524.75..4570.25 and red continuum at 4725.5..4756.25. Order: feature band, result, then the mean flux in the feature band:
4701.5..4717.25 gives 0.033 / 14.5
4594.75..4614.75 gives -0.064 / 15.1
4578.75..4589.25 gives -0.020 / 14.3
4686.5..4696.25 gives 0.014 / 14.6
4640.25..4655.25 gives 0.106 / 13.2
